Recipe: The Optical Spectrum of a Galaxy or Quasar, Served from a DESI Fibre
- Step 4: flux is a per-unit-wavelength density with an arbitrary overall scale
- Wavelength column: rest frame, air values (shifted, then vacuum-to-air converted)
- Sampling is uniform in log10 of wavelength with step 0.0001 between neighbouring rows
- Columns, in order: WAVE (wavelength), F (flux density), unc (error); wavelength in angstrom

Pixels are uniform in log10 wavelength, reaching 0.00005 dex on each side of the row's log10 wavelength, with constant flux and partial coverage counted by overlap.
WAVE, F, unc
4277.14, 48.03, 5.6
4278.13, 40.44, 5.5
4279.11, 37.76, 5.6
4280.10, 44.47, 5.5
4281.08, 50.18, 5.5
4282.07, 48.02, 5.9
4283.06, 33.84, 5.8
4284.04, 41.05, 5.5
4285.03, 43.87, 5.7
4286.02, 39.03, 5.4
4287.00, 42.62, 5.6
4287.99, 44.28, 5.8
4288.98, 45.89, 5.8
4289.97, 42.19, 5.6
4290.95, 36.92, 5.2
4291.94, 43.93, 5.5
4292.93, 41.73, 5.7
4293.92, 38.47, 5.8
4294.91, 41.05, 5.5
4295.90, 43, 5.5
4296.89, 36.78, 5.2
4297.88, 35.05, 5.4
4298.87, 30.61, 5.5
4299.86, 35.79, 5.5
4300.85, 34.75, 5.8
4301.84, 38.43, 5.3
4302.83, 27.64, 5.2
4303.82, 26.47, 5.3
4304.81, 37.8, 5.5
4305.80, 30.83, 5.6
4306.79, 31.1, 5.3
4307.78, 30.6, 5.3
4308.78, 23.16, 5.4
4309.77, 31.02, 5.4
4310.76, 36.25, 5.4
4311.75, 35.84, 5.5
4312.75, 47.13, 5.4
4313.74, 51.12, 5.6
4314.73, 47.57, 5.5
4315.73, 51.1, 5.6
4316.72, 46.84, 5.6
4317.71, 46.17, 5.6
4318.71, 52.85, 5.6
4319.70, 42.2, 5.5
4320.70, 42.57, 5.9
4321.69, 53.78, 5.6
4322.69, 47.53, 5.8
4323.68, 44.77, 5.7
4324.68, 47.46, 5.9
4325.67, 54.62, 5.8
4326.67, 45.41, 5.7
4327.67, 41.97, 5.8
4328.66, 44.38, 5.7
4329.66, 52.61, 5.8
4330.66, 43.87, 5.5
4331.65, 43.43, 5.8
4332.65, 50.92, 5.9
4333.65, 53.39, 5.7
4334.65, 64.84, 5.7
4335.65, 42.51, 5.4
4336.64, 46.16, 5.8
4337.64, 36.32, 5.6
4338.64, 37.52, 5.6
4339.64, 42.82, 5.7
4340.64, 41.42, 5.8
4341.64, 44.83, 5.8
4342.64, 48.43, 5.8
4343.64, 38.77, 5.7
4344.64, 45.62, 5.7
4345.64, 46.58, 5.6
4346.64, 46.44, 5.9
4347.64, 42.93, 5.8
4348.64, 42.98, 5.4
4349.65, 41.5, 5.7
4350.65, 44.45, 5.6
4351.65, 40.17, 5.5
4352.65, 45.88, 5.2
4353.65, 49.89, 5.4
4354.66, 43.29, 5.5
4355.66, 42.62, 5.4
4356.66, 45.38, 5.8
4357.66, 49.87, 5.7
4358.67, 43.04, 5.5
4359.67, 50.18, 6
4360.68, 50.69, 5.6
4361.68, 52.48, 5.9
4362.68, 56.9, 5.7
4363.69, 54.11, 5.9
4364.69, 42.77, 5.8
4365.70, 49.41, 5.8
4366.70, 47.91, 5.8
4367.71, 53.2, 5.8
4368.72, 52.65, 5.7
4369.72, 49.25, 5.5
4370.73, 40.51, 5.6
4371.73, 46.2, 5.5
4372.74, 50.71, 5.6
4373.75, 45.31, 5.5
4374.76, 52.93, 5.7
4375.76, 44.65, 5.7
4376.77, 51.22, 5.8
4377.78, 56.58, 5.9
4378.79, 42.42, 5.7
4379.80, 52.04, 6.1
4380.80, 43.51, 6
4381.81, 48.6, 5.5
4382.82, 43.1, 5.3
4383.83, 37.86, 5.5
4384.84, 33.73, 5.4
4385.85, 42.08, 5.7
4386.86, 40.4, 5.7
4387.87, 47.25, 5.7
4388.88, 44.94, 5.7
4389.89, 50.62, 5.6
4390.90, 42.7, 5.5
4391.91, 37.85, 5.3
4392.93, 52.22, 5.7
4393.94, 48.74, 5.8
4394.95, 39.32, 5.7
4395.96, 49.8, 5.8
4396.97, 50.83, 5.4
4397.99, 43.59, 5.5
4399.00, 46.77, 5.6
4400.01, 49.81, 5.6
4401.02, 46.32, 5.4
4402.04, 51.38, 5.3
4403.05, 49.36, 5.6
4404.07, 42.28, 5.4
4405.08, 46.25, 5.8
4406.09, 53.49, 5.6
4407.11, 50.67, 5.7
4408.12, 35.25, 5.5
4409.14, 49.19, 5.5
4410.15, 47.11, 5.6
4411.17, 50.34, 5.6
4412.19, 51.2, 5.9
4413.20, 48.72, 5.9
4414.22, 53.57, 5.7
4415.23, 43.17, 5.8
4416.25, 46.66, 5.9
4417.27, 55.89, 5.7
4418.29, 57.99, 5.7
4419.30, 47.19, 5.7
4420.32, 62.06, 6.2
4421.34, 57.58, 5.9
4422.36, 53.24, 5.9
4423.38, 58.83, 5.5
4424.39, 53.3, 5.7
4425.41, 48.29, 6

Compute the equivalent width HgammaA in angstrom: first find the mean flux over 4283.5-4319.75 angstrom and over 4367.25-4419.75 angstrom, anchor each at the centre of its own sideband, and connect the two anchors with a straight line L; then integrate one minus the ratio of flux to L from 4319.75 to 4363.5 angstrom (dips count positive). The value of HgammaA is -3.7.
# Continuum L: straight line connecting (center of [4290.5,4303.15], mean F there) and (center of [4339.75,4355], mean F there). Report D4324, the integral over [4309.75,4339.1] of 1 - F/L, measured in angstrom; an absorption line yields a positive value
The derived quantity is -3.8 angstrom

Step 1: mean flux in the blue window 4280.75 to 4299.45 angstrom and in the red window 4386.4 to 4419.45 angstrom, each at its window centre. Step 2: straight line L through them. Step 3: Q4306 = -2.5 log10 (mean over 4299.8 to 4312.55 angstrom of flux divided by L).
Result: 0.27 mag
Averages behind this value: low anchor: 40.8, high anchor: 47.6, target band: 32.5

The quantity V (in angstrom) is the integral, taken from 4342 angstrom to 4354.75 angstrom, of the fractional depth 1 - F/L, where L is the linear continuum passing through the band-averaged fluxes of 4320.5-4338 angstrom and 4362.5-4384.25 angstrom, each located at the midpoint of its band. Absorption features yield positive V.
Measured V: 0.9 angstrom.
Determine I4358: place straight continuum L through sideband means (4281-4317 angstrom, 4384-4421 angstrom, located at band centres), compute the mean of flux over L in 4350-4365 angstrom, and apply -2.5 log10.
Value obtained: -0.090 mag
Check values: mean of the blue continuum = 38.8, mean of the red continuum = 47.4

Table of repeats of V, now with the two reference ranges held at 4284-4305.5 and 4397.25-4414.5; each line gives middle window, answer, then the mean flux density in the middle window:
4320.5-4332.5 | -1.75 angstrom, 47.1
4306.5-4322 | -0.67 angstrom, 41.8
